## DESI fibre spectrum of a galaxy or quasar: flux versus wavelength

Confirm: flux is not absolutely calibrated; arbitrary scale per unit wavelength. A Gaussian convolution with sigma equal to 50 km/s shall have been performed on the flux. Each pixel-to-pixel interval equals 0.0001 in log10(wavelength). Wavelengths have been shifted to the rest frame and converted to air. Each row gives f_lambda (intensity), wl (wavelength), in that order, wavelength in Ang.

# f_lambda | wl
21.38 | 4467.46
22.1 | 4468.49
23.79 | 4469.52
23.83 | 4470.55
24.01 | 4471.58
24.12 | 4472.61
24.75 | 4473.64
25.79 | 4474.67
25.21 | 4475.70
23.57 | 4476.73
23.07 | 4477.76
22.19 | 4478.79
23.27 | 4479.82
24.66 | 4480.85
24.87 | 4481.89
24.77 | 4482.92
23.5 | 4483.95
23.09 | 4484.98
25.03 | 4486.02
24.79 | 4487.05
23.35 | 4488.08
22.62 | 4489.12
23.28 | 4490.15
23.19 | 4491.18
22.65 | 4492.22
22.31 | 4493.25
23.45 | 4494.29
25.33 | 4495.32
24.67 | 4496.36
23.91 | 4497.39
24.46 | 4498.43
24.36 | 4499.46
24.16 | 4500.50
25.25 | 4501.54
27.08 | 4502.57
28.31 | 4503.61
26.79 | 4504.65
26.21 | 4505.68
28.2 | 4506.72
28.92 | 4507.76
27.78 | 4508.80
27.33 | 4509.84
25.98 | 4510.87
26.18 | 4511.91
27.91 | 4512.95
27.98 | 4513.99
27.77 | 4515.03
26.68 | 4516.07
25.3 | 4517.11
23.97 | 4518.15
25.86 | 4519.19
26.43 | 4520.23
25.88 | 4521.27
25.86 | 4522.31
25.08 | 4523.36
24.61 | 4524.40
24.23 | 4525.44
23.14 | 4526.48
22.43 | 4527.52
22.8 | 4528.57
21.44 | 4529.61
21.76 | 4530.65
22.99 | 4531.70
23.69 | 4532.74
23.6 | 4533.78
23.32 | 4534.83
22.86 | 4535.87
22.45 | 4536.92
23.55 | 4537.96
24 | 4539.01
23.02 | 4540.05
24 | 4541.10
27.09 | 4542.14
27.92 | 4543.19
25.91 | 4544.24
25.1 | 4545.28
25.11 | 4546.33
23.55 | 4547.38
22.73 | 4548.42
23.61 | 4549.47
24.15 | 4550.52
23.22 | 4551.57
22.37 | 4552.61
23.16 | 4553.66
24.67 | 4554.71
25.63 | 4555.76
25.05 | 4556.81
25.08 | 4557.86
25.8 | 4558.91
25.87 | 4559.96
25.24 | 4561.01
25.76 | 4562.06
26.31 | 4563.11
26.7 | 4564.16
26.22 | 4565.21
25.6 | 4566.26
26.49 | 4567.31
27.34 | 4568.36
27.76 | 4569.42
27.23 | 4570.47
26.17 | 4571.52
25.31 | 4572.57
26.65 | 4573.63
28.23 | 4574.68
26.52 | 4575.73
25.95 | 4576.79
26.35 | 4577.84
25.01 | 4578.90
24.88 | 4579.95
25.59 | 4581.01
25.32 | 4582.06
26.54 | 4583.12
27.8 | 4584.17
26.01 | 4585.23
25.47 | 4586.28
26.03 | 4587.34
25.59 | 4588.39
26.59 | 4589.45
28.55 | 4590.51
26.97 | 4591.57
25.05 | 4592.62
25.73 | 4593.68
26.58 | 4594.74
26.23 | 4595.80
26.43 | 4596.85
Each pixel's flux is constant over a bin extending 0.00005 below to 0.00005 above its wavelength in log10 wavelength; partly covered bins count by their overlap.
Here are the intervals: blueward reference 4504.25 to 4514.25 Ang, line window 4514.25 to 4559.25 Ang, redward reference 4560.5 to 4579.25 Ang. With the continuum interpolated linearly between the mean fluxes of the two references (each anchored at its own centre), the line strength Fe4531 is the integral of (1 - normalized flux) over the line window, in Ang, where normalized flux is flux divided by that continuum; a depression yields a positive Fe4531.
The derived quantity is 4.3 Ang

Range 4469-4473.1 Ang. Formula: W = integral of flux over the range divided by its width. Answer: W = 23.9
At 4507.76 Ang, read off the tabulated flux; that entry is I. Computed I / 28.92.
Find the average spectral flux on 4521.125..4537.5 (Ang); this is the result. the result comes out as 23.5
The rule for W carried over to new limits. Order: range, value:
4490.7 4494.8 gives 22.9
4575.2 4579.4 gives 25.9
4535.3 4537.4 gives 22.7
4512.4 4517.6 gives 27.1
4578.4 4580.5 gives 24.9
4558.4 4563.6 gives 25.8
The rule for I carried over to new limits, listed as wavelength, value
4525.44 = 24.23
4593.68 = 25.73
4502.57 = 27.08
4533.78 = 23.6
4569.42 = 27.76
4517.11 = 25.3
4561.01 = 25.24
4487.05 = 24.79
